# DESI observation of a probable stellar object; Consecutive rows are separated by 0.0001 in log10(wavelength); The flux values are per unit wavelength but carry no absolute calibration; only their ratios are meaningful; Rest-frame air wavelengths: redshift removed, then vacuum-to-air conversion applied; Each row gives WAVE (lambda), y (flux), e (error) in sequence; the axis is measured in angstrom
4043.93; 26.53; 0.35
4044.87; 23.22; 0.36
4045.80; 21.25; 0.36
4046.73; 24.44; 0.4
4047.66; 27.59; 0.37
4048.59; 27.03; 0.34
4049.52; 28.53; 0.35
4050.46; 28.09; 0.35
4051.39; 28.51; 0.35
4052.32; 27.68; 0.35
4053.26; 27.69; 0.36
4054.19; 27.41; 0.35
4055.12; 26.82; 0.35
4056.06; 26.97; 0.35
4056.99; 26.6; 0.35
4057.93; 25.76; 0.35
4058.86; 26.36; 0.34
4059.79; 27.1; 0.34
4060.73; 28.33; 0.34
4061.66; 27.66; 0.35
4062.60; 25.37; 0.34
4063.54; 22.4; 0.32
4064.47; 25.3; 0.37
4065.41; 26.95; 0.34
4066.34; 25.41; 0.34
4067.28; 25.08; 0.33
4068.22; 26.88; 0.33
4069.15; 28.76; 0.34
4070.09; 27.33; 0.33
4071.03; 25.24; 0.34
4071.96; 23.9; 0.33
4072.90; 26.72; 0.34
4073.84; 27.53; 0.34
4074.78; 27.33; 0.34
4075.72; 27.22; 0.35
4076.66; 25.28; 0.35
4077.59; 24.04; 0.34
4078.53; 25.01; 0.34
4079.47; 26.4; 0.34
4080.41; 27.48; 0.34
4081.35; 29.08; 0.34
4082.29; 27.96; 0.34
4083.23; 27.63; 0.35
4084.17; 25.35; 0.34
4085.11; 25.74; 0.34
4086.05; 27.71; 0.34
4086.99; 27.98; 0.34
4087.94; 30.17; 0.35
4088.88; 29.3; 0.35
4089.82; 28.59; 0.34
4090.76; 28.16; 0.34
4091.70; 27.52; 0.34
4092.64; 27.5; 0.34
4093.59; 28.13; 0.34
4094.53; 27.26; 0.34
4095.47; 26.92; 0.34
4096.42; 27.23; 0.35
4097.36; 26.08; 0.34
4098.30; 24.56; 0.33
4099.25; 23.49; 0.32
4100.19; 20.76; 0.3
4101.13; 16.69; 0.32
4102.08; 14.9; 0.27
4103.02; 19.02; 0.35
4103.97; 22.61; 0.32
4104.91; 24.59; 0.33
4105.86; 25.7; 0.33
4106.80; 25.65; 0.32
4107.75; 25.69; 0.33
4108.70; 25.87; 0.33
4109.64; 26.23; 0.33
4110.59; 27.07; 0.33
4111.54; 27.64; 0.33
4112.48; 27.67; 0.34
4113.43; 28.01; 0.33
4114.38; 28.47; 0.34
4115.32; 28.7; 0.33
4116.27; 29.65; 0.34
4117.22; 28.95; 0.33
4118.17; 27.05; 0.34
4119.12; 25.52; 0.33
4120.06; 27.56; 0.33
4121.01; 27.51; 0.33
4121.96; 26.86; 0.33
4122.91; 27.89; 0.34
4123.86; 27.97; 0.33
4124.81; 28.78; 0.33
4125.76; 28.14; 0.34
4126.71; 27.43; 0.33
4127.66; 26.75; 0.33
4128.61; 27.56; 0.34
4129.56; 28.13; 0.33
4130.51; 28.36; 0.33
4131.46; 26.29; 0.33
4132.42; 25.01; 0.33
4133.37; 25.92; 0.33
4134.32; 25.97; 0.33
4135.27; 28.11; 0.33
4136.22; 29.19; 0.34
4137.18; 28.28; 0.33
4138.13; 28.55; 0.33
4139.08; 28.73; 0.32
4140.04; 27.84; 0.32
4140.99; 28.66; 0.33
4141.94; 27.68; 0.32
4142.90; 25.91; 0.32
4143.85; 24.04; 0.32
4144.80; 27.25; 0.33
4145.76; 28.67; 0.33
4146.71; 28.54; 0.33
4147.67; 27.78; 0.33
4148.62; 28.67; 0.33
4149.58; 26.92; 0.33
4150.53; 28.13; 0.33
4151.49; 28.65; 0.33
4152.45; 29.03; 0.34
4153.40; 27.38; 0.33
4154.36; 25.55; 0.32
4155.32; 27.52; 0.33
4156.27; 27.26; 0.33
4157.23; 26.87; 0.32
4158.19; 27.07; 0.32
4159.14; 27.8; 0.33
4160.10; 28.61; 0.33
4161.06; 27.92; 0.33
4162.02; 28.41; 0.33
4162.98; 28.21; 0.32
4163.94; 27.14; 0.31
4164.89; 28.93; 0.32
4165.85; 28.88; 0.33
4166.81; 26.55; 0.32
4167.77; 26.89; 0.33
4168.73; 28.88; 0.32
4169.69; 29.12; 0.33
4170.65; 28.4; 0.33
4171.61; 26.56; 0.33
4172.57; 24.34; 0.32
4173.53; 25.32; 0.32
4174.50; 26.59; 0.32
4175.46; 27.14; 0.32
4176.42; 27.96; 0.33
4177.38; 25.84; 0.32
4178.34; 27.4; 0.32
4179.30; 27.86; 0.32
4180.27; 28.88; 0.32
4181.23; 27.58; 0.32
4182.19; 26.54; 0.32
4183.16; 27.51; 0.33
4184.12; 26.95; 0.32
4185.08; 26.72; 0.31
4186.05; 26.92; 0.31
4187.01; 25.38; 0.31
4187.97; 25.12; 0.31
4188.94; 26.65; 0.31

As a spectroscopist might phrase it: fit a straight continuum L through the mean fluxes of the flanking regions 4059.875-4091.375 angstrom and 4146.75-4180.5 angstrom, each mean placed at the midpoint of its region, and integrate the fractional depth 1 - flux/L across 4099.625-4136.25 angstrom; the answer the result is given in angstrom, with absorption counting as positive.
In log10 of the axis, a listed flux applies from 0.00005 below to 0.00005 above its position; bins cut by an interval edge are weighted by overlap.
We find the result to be 1.41 angstrom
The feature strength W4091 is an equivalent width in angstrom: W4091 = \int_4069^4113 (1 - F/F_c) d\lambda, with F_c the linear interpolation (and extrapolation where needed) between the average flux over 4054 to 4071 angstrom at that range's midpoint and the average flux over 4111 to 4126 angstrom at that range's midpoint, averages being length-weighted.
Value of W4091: 2.02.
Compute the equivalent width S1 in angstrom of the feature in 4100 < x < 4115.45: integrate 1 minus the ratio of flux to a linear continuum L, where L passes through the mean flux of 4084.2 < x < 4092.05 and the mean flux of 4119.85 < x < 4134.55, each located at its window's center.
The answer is 1.8 angstrom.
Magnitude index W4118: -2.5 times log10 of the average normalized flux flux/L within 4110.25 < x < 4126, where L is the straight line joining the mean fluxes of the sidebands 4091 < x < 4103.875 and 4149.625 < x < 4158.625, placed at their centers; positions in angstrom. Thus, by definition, -0.109 mag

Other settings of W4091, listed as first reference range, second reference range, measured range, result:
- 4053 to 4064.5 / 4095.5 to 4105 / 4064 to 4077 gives -0.58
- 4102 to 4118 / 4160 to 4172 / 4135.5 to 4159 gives -0.30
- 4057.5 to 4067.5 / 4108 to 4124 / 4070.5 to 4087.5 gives -0.04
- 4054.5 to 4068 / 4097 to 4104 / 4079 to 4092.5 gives -2.94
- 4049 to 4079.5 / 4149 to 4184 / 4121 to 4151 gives -0.38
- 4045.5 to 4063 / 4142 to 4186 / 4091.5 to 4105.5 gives 1.72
